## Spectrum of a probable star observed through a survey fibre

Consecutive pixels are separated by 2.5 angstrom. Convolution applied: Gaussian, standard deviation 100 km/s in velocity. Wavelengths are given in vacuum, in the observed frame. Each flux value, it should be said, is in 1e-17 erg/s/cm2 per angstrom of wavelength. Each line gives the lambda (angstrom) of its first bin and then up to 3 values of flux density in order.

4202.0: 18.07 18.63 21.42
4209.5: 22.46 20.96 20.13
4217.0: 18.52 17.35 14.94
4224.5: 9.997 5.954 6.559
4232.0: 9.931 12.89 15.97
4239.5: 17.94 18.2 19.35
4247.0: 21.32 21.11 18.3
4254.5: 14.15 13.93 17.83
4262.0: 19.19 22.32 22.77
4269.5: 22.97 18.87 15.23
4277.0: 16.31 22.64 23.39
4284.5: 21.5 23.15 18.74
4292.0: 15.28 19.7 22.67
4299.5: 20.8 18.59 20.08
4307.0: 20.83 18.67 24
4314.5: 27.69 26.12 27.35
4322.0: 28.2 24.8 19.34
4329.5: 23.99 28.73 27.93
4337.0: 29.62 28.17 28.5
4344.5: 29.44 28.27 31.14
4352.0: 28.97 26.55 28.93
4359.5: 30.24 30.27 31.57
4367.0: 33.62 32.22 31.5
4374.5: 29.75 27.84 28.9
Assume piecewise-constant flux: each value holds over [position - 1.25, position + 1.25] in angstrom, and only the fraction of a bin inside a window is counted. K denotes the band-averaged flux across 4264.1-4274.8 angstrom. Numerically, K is 20.7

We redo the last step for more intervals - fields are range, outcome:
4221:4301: 17.6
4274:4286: 20.2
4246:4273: 19.3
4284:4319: 21.4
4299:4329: 23.1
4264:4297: 20.3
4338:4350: 29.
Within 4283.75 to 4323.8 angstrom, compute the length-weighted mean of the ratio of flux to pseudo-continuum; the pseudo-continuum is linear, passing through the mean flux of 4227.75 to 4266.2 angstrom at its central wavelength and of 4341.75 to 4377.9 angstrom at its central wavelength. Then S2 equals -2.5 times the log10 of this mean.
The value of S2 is 0.06 mag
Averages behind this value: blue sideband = 16.5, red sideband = 30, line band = 22.1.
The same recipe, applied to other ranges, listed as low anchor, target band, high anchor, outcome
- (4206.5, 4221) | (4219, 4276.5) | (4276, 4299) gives 0.228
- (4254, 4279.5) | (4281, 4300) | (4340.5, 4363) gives 0.049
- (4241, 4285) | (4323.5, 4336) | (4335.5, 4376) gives 0.080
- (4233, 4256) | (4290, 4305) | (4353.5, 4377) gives 0.192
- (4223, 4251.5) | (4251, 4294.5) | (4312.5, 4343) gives 0.001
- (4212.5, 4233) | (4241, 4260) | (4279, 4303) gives -0.118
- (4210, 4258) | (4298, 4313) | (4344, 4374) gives 0.175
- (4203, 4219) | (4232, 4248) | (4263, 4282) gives 0.194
